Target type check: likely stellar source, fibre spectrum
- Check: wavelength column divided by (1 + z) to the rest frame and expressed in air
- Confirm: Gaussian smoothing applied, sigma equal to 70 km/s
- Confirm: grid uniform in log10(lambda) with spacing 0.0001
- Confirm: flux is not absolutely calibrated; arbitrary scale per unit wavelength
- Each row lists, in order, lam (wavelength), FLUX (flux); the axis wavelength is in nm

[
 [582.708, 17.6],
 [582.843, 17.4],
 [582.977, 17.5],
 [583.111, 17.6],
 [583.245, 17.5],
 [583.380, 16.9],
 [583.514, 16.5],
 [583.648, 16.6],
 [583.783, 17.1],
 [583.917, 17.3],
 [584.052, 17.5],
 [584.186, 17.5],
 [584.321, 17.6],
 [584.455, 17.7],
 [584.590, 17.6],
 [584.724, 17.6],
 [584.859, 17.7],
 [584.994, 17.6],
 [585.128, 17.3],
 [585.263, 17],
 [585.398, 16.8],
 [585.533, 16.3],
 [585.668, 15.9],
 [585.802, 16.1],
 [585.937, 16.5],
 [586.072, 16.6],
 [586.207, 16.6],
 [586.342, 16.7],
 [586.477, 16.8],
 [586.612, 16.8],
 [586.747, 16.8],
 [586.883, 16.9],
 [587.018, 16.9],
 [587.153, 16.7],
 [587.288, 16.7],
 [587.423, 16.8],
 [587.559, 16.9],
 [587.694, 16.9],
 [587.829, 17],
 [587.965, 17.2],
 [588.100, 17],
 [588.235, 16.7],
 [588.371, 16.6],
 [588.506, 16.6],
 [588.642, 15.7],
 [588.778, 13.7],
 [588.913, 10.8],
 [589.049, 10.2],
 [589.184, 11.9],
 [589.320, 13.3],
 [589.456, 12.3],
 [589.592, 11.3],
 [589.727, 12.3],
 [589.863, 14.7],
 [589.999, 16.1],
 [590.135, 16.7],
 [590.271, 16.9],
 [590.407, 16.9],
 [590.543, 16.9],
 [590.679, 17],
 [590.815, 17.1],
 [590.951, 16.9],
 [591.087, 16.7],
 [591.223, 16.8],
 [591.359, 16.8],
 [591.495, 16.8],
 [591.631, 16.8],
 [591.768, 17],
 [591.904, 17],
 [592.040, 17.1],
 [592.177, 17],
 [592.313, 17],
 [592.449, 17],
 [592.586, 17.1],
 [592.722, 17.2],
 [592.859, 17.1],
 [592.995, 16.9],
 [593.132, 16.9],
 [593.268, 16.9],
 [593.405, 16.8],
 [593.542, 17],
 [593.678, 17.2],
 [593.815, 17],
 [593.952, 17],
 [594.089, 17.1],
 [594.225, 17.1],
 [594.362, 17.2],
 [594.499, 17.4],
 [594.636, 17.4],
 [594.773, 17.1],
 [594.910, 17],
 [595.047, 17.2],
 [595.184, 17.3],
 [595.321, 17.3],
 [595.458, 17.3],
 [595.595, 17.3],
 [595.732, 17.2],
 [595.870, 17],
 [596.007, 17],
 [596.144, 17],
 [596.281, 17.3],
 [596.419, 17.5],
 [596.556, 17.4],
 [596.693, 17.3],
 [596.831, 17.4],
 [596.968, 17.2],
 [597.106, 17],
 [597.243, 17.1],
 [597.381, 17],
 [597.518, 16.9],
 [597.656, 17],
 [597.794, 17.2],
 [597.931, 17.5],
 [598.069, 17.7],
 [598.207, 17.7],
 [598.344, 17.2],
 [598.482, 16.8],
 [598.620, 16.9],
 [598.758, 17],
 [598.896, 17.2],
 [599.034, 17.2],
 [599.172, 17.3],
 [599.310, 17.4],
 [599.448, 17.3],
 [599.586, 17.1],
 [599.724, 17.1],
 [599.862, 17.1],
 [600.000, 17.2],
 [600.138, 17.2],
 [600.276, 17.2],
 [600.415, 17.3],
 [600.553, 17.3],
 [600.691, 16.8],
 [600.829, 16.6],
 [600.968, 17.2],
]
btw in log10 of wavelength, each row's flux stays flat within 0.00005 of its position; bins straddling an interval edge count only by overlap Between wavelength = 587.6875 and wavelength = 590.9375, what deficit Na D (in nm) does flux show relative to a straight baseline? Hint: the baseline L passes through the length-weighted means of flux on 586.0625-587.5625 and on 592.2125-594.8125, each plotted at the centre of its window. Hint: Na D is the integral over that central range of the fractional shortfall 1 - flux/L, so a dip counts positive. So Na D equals 0.35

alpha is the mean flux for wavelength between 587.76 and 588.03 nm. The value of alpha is 17.1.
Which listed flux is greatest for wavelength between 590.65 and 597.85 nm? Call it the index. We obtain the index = 17.5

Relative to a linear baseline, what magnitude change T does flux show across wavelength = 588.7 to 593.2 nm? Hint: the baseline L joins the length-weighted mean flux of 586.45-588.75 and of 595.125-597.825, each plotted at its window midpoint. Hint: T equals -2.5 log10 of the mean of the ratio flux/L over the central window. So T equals 0.08 mag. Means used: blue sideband 16.7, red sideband 17.2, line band 15.6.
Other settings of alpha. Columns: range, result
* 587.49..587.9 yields 16.9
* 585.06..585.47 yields 17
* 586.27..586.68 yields 16.8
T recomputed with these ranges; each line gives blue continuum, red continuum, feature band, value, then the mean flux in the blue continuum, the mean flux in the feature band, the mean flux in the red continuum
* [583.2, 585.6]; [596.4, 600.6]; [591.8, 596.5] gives 0.01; 17.2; 17.1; 17.2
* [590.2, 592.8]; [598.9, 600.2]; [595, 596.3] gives -0.01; 16.9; 17.2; 17.2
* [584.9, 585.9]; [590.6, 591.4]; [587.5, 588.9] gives 0.04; 16.7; 16.2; 16.9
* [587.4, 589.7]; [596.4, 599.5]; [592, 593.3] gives -0.08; 14.7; 17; 17.2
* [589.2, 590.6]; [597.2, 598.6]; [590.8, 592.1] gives -0.12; 14.6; 16.9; 17.2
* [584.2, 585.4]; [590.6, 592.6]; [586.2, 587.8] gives 0.03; 17.5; 16.8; 16.9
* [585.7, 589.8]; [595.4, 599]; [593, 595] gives -0.03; 15.4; 17.1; 17.2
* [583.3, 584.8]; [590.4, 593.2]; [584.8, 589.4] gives 0.07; 17.3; 16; 17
